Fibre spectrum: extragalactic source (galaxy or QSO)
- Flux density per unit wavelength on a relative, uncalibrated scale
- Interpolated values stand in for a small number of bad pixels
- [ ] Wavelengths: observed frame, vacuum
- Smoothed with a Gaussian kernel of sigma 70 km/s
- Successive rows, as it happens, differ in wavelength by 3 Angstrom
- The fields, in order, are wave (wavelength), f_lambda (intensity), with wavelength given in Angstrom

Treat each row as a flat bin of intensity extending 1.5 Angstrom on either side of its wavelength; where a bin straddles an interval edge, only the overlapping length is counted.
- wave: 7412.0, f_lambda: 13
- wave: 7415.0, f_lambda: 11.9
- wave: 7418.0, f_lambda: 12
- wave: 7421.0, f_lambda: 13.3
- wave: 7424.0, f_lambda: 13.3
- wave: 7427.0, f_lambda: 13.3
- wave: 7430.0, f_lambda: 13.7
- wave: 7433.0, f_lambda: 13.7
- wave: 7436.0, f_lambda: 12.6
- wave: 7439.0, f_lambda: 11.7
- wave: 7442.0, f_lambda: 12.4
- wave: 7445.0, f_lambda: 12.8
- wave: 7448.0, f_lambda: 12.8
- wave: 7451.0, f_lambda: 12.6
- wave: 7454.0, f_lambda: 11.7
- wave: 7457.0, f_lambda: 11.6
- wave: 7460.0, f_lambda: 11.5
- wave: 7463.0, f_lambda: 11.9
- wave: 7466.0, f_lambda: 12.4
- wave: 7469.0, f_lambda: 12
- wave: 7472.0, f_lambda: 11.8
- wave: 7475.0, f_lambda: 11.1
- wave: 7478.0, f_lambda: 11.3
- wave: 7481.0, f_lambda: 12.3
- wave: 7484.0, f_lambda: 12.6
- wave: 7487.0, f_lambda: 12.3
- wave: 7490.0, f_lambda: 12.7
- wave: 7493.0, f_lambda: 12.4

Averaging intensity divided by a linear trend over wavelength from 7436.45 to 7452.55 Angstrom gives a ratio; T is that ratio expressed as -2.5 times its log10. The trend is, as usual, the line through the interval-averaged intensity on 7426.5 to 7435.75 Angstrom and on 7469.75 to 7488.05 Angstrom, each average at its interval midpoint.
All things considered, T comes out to 0.05 mag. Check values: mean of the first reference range 13.5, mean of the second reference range 11.9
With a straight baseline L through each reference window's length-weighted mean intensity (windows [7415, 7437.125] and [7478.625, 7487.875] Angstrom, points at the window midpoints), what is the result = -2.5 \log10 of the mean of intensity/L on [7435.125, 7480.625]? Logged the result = 0.06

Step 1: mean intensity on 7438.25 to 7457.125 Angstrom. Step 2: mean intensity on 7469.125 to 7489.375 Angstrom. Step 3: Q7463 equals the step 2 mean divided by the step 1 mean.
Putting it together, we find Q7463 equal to 0.97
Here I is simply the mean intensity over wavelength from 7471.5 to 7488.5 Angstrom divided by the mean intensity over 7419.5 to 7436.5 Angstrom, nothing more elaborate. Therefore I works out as 0.89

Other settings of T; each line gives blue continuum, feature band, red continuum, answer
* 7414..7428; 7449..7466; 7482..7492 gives 0.06 mag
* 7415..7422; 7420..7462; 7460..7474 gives -0.04 mag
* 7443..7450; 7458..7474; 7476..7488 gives 0.04 mag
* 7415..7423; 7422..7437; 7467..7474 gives -0.08 mag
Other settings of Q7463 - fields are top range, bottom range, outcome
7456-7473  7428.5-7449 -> 0.93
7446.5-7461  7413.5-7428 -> 0.95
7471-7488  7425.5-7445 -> 0.92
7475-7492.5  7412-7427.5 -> 0.95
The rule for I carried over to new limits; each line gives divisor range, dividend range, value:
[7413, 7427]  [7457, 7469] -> 0.94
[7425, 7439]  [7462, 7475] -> 0.91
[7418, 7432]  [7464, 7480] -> 0.89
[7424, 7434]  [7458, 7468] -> 0.88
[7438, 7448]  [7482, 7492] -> 1.01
